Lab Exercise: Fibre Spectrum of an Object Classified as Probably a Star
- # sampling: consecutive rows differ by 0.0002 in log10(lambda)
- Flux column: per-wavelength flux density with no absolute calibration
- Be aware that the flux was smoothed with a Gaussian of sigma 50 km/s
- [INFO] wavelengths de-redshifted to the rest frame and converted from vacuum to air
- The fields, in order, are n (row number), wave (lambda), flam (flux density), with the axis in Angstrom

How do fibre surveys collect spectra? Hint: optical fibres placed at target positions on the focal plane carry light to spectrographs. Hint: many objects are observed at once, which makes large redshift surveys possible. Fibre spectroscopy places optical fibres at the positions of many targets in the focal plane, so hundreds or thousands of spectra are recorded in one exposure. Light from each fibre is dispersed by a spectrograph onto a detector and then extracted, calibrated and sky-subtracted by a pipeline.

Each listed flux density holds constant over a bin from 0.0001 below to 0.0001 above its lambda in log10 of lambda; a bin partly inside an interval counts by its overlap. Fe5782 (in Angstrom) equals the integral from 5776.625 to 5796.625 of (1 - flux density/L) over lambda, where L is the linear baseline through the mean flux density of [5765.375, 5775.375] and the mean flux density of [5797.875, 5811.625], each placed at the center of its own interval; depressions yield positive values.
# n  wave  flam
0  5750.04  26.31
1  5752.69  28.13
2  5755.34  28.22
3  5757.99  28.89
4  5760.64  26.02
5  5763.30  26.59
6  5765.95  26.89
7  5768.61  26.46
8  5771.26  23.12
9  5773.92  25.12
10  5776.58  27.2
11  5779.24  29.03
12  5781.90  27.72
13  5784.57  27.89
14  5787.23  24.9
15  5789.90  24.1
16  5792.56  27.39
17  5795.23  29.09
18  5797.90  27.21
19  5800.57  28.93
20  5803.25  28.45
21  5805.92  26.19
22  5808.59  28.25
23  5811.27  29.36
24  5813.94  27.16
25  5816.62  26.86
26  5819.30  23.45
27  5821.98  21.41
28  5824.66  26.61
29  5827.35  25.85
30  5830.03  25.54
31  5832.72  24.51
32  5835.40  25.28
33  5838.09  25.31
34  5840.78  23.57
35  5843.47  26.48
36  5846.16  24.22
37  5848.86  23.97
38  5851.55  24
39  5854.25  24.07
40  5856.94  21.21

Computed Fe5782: -0.4 Angstrom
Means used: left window 25.3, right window 28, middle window 27.2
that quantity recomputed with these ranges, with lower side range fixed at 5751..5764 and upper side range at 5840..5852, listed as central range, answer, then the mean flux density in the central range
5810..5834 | -0.3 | 25.6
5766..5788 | 0.3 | 26.5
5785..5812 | -1.3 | 27.4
